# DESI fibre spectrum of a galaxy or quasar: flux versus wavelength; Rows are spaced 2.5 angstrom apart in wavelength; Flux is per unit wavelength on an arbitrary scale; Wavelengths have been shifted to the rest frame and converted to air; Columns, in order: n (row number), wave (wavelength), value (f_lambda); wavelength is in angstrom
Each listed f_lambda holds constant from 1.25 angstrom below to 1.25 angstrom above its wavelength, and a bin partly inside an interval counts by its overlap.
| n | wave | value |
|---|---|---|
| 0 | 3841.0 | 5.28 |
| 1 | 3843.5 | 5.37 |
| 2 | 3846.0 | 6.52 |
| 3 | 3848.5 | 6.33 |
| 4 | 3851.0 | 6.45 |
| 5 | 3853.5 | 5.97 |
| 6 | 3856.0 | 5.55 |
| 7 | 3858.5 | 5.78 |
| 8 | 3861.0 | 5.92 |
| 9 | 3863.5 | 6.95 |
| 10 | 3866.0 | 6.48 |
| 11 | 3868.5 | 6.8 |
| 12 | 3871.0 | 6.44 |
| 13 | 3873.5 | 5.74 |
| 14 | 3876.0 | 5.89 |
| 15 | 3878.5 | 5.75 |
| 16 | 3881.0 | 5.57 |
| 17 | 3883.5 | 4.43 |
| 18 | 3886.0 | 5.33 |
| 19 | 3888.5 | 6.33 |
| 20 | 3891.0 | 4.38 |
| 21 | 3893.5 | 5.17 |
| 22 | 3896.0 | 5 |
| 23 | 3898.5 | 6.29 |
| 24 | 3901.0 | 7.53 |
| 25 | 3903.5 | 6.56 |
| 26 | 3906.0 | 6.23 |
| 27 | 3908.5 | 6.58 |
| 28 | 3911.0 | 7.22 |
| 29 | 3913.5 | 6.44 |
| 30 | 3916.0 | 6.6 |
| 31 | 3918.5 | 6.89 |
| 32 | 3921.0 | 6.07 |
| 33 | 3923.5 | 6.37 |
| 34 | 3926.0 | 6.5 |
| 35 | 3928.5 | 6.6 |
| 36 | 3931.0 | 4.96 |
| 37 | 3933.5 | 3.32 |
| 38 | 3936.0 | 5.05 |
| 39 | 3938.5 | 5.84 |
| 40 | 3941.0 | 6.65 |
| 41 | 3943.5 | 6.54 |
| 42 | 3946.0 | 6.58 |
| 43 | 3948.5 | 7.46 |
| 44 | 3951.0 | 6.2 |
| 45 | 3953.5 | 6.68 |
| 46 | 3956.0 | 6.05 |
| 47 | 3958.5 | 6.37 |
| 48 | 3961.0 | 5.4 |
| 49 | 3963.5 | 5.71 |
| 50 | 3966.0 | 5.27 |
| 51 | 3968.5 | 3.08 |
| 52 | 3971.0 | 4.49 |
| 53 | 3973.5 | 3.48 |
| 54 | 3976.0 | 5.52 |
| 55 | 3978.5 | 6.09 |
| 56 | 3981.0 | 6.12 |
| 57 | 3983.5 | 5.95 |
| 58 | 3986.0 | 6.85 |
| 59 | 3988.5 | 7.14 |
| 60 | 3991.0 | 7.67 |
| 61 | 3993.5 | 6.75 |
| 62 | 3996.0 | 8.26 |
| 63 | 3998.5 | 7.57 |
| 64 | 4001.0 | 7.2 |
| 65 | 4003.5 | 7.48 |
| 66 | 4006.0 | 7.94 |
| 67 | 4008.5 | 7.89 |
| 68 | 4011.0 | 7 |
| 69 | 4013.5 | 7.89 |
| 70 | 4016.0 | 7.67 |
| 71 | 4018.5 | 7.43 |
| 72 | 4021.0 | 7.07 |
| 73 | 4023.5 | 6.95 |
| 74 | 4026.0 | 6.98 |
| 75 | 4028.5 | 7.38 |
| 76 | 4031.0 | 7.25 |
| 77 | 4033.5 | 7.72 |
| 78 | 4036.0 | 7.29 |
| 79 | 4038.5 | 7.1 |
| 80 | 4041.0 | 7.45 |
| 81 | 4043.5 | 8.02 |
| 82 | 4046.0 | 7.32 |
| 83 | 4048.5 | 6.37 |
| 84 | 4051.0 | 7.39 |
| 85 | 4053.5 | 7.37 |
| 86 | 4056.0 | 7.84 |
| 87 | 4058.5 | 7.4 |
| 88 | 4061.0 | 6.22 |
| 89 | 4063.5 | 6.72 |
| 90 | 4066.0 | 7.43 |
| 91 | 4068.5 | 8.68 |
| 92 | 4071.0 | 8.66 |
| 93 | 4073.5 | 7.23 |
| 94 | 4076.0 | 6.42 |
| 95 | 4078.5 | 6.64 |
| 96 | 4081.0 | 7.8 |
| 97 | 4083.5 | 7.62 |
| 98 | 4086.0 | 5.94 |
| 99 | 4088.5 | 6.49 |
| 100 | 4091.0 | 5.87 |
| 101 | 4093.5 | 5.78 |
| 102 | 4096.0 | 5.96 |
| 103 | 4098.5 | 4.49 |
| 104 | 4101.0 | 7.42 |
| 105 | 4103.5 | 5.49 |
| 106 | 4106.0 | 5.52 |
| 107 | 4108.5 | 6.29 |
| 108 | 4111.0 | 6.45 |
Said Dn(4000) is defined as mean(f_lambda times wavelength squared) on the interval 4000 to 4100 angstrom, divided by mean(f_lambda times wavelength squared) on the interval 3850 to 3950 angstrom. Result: 1.27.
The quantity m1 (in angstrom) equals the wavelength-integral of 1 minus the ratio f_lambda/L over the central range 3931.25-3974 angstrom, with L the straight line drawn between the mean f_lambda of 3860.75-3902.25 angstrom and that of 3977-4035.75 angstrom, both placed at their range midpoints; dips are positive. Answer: 6.91 angstrom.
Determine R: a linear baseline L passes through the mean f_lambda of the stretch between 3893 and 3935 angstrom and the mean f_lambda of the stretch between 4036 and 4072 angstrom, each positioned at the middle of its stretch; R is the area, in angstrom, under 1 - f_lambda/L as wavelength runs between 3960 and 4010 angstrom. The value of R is 3.7 angstrom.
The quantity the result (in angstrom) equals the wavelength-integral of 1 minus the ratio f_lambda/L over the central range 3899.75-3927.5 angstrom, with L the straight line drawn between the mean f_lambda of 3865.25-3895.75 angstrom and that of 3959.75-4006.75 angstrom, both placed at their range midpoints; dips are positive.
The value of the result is -3.85 angstrom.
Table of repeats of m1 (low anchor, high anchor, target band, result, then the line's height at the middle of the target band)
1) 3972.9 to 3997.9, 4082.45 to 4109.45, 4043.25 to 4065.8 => -3.38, 6.22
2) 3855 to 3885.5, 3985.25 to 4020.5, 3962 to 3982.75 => 6.20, 7.12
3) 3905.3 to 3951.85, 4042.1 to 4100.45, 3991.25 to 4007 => -2.29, 6.58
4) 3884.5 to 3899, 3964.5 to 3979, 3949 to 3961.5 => -3.96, 4.75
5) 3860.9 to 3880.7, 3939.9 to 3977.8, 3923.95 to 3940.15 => 1.12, 5.86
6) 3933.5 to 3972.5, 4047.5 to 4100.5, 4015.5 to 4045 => -4.04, 6.47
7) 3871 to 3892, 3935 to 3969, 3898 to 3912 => -2.69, 5.66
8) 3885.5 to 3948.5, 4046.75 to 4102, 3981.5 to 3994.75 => -0.78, 6.45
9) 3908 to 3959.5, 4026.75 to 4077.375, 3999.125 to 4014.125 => -1.36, 6.92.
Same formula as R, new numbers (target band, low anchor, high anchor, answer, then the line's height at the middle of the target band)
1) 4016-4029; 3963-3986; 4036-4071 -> -1.4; 6.51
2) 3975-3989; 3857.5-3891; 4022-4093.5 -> 0.8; 6.65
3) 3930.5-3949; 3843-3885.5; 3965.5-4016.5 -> 1.6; 6.32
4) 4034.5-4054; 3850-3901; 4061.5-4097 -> -1.6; 6.75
